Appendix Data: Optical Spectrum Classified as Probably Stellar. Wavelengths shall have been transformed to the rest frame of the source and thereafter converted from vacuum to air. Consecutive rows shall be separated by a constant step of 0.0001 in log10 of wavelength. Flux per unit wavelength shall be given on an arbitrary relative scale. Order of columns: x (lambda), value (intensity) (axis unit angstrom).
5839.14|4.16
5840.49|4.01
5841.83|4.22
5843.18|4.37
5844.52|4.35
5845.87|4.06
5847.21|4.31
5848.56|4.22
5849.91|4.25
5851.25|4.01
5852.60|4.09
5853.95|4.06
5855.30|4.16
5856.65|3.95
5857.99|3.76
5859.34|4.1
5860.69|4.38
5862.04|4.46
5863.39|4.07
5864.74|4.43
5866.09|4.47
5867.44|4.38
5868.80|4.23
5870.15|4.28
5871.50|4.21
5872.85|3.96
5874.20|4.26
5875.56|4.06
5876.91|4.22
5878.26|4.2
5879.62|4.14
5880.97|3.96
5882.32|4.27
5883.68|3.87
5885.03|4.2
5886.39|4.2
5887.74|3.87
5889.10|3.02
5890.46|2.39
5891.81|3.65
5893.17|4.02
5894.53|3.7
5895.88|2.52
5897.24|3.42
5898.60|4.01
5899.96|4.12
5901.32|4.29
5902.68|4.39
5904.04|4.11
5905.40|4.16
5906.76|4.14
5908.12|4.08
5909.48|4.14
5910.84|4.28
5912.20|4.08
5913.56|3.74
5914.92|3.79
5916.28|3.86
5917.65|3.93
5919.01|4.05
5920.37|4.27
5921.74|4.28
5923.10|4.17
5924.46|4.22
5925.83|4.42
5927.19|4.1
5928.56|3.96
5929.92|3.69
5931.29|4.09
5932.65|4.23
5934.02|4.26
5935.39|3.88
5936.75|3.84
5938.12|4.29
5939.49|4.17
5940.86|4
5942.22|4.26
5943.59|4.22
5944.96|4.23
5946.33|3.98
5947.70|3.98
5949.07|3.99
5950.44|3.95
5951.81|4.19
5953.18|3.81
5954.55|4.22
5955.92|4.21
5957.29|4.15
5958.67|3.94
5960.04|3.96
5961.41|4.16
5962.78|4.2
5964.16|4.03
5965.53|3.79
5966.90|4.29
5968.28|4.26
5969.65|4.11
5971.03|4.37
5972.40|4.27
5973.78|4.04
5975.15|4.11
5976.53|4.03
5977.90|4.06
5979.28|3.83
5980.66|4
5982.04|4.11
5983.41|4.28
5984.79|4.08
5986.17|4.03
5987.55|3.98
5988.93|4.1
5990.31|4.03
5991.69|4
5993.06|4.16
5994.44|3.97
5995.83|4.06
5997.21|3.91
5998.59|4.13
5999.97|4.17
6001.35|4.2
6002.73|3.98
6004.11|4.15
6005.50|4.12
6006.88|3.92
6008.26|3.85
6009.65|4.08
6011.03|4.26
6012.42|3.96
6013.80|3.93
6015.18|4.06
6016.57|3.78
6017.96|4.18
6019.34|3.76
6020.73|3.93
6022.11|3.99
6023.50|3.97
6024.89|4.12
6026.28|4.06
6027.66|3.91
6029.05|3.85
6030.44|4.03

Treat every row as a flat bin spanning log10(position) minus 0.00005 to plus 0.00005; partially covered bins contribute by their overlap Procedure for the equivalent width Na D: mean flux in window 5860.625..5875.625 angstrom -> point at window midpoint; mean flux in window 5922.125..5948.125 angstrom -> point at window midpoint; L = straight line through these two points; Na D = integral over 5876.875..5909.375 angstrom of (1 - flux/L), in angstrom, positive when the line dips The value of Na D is 2.6 angstrom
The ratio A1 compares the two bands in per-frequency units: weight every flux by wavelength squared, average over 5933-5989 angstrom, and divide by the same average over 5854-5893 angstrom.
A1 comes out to 1.04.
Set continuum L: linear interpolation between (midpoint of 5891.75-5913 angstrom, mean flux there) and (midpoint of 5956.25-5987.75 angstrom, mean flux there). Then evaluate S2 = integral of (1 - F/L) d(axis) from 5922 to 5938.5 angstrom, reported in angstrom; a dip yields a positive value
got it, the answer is -0.4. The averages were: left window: 3.95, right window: 4.09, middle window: 4.1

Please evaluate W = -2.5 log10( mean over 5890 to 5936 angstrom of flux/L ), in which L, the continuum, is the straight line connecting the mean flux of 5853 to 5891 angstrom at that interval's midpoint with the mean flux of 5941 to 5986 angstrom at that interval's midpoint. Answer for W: 0.03 mag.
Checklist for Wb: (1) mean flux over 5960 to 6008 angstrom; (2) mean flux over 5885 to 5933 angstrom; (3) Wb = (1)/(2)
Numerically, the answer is 1.04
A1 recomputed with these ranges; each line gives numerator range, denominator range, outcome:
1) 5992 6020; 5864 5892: 1.05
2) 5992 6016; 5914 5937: 1.02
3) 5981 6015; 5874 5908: 1.08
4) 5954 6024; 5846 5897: 1.06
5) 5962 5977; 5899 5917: 1.03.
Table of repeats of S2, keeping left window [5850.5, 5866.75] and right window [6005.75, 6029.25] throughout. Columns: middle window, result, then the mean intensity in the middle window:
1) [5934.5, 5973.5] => -0.4 angstrom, 4.1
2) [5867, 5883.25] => -0.1 angstrom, 4.17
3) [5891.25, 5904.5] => 1.0 angstrom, 3.82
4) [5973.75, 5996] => -0.2 angstrom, 4.05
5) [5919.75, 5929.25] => -0.3 angstrom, 4.2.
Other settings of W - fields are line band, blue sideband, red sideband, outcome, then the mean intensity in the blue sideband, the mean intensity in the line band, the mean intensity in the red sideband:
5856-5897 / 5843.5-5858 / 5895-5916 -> 0.02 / 4.14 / 3.97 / 3.95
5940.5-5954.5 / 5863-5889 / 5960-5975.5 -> 0.02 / 4.15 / 4.07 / 4.14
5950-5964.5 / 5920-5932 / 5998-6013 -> 0.01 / 4.13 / 4.08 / 4.07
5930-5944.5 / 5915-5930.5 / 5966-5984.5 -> 0.00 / 4.08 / 4.11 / 4.13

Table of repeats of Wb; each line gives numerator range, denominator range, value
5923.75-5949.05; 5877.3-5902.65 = 1.08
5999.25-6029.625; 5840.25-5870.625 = 0.95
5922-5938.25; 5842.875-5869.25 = 0.97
